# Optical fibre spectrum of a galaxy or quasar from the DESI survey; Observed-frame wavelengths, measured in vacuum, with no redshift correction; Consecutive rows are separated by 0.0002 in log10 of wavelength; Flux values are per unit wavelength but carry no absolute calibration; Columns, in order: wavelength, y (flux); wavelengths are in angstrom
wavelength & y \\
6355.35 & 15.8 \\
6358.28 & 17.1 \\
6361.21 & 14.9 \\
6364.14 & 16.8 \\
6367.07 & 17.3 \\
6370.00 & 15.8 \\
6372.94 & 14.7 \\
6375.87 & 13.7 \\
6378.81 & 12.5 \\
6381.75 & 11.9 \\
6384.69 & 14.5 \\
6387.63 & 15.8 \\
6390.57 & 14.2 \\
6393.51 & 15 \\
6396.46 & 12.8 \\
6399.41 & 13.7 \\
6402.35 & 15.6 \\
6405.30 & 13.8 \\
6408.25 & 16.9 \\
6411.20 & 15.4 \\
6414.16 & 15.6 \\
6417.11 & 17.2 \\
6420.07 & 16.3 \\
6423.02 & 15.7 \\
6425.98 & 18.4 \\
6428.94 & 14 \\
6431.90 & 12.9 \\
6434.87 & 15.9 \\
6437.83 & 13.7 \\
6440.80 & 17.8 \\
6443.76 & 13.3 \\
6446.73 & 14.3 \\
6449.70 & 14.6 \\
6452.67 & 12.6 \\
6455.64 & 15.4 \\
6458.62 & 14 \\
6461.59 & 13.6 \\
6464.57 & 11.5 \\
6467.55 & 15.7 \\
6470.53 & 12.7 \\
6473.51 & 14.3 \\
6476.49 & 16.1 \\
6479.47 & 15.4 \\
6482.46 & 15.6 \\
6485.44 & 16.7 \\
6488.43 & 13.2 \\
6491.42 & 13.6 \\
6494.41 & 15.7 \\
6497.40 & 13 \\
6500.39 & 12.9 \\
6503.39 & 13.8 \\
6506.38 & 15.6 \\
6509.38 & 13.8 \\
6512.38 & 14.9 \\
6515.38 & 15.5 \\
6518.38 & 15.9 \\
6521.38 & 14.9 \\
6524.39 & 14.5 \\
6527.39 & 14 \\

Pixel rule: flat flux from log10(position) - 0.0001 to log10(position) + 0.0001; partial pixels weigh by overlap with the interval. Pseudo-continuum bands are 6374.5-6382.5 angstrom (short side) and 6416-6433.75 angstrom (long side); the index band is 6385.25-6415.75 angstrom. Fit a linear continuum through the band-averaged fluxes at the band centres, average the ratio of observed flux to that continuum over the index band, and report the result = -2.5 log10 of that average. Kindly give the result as -0.05 mag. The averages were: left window 12.8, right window 15.7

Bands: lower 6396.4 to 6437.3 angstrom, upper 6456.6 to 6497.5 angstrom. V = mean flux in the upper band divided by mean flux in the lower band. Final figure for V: 0.9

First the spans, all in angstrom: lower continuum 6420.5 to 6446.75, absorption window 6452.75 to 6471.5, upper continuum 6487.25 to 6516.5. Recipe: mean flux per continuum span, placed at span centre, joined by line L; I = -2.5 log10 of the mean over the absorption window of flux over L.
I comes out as 0.08 mag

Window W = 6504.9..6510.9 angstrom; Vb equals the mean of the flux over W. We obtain 14.7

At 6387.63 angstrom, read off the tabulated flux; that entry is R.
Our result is 15.8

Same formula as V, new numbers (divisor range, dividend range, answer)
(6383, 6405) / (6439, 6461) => 1.00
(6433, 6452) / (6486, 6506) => 0.94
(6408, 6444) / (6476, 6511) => 0.93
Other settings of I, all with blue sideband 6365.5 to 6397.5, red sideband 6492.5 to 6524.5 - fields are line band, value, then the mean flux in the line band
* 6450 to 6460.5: 0.03 mag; 14.1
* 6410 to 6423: -0.12 mag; 16.1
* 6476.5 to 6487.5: -0.09 mag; 15.8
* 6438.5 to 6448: -0.04 mag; 15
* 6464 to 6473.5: 0.07 mag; 13.6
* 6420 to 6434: -0.07 mag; 15.4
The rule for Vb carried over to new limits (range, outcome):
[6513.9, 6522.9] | 15.4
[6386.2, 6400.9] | 14.3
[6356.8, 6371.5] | 16.4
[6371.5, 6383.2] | 13.2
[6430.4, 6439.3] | 14.2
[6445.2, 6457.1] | 14.2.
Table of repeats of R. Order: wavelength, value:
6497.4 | 13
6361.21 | 14.9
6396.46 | 12.8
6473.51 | 14.3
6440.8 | 17.8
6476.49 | 16.1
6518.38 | 15.9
